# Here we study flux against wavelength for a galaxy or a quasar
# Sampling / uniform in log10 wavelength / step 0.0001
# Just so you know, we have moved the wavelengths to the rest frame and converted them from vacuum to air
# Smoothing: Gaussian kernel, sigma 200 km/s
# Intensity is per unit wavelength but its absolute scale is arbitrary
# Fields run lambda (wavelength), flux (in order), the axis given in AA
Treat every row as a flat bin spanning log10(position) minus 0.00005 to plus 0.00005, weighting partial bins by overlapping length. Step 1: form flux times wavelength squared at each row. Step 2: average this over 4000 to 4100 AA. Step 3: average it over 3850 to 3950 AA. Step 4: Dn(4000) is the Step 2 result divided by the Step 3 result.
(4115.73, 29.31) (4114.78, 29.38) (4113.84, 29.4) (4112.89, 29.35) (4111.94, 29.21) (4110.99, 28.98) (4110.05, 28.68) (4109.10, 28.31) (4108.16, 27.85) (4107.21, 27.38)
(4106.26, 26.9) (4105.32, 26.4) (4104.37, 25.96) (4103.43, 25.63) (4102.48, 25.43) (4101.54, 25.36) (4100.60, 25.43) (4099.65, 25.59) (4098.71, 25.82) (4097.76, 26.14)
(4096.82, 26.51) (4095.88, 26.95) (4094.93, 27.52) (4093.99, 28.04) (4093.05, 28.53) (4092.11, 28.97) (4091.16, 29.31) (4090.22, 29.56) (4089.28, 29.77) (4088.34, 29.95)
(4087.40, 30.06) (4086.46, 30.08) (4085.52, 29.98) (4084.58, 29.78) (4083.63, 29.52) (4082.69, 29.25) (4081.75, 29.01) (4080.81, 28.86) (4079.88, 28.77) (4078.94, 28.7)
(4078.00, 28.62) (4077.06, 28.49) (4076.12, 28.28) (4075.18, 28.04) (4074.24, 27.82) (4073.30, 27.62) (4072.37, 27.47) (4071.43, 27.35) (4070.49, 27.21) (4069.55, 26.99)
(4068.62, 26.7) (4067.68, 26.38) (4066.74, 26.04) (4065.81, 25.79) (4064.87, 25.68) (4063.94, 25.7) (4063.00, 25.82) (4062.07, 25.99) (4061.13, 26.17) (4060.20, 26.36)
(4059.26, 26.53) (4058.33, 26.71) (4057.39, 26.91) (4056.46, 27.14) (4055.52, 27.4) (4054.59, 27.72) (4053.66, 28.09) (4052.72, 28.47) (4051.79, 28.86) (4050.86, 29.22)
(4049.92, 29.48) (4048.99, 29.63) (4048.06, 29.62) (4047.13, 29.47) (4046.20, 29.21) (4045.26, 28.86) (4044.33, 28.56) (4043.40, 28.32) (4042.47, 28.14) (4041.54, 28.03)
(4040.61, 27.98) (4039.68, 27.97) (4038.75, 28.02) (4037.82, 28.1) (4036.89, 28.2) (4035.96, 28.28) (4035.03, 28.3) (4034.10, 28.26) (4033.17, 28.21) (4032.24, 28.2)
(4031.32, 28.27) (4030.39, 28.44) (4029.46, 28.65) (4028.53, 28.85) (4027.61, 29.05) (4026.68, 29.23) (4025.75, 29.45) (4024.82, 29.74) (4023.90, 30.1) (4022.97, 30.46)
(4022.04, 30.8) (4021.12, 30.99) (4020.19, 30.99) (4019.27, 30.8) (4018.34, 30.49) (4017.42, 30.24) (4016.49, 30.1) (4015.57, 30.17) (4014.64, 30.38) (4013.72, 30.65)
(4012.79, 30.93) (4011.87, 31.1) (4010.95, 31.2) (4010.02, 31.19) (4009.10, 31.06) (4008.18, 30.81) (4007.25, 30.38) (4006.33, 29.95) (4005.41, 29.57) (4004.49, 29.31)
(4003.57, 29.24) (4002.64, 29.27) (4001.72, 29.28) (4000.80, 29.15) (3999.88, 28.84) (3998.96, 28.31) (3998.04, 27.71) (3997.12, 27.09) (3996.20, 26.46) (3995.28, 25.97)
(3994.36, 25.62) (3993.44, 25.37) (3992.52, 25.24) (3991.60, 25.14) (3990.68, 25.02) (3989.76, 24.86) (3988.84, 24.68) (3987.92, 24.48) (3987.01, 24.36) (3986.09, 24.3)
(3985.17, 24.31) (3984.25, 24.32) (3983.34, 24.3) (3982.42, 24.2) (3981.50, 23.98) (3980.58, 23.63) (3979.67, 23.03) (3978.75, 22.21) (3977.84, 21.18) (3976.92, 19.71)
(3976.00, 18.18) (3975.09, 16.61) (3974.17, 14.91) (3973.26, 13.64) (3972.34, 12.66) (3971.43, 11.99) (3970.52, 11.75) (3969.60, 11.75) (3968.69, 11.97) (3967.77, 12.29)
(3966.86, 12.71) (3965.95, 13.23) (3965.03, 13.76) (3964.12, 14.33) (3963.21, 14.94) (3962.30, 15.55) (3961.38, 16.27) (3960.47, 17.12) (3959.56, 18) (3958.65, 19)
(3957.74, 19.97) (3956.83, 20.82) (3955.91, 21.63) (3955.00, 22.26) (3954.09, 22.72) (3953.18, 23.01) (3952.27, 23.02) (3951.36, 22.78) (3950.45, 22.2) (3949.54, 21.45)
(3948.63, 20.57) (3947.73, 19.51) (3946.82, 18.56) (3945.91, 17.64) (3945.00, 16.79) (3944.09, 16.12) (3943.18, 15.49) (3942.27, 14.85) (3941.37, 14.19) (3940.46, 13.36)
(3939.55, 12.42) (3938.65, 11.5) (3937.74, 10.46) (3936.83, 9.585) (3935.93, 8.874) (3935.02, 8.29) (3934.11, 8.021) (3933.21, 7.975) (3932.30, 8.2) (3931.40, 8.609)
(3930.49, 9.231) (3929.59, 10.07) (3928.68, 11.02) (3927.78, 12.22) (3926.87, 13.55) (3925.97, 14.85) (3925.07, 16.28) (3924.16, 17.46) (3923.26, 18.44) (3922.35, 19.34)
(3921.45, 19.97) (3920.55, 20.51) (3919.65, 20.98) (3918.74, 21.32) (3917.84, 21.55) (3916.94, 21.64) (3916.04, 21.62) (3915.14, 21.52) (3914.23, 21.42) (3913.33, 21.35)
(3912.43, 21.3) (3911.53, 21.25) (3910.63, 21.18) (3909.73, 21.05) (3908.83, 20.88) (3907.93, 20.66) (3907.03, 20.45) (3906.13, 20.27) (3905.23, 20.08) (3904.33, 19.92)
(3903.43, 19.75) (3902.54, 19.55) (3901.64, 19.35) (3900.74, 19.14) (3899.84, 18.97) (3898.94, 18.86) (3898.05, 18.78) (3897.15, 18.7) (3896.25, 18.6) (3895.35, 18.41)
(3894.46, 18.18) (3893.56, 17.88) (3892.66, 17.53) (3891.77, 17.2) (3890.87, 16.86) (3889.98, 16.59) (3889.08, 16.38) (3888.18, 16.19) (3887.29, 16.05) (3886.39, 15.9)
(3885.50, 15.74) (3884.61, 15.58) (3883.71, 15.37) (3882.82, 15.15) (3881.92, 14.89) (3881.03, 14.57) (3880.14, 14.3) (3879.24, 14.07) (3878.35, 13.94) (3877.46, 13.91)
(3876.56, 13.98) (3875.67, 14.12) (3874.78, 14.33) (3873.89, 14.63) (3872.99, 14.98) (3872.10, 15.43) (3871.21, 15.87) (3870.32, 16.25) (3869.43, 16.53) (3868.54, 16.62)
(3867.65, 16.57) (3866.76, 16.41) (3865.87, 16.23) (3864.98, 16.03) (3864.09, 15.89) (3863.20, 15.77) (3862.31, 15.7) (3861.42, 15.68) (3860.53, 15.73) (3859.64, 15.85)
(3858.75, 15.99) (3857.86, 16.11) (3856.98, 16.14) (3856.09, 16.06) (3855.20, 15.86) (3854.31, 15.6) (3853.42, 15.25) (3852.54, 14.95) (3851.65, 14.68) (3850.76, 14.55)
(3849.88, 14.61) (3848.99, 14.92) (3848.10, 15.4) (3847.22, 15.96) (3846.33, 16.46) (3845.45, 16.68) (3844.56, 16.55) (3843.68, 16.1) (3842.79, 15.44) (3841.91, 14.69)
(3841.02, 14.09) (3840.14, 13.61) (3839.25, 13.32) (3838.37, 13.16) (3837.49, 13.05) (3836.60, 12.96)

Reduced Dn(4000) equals 1.89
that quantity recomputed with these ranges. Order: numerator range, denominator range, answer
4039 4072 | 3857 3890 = 1.95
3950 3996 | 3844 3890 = 1.36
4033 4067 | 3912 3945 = 1.96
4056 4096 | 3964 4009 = 1.29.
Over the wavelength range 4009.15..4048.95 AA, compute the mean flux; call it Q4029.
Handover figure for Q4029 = 29.4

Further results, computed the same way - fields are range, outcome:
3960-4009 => 22.1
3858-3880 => 15.4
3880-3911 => 18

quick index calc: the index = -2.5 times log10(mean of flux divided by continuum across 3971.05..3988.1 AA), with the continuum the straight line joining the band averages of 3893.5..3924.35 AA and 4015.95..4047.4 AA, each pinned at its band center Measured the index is 0.223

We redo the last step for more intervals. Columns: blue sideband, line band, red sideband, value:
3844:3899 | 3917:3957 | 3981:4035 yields 0.33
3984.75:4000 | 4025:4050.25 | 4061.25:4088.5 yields -0.07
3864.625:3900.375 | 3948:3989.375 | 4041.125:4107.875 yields 0.12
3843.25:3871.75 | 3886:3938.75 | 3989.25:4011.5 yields 0.19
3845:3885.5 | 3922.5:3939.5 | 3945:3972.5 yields 0.41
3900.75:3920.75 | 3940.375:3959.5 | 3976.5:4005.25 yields 0.19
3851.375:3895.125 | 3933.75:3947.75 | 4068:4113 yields 0.42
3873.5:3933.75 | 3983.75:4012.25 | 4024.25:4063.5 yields -0.12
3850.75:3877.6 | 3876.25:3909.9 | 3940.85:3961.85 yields -0.04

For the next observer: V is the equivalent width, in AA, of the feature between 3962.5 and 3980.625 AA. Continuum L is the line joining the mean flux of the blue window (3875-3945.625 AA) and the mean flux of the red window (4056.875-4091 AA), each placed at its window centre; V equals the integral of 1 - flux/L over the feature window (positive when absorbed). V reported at 4.6 AA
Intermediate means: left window 16.4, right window 27.9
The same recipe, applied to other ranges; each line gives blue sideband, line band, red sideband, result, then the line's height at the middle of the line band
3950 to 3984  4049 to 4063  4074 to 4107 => -1.3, 25.2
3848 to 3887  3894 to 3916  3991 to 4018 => -1.1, 19.1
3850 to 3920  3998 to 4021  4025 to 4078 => -4.5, 25.2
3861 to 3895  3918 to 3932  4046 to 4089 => 2.3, 18.8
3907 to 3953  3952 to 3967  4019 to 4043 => 1.5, 20.3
